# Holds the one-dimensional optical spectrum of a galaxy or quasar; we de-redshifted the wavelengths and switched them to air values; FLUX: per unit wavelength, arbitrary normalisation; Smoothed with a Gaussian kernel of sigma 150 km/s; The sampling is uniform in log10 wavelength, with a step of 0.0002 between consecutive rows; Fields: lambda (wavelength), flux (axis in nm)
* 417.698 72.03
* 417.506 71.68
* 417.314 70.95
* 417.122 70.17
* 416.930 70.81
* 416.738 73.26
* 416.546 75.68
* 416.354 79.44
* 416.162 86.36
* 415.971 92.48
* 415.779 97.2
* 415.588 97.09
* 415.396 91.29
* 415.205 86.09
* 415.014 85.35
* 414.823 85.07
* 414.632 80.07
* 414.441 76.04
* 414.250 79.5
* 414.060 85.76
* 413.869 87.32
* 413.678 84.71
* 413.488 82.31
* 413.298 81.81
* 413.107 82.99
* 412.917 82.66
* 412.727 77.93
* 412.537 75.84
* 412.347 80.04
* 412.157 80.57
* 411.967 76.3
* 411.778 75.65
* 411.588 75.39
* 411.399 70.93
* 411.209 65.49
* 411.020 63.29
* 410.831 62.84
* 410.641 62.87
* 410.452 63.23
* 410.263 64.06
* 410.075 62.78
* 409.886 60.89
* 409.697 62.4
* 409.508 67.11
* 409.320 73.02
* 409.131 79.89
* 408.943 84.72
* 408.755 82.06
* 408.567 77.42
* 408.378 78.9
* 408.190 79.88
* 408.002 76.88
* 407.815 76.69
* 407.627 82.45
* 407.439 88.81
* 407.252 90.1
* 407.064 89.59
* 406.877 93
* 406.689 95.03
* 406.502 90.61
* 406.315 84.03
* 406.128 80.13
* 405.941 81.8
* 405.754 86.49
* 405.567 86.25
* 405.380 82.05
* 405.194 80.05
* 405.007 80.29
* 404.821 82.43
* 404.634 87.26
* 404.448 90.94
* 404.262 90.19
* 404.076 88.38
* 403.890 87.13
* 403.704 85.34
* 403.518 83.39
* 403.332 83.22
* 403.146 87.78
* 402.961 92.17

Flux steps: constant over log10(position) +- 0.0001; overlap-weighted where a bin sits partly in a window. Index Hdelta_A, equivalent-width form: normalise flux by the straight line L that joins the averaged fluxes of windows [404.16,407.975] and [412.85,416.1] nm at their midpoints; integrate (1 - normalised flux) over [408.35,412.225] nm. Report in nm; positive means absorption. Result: 0.68 nm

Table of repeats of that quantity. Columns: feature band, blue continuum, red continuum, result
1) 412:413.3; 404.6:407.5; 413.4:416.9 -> 0.08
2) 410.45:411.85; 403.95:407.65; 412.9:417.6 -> 0.27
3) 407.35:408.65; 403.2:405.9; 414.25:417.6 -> 0.06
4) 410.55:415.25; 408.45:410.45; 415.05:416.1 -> 0.30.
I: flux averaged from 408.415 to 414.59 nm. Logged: 74.7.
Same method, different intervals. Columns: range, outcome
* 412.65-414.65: 82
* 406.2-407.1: 90.3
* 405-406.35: 82.7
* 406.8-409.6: 81.3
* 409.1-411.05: 65.3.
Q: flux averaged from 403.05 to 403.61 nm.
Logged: 84.9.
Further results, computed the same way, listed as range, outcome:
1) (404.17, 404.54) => 90.6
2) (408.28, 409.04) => 80.8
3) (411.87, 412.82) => 78.1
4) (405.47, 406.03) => 84.8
